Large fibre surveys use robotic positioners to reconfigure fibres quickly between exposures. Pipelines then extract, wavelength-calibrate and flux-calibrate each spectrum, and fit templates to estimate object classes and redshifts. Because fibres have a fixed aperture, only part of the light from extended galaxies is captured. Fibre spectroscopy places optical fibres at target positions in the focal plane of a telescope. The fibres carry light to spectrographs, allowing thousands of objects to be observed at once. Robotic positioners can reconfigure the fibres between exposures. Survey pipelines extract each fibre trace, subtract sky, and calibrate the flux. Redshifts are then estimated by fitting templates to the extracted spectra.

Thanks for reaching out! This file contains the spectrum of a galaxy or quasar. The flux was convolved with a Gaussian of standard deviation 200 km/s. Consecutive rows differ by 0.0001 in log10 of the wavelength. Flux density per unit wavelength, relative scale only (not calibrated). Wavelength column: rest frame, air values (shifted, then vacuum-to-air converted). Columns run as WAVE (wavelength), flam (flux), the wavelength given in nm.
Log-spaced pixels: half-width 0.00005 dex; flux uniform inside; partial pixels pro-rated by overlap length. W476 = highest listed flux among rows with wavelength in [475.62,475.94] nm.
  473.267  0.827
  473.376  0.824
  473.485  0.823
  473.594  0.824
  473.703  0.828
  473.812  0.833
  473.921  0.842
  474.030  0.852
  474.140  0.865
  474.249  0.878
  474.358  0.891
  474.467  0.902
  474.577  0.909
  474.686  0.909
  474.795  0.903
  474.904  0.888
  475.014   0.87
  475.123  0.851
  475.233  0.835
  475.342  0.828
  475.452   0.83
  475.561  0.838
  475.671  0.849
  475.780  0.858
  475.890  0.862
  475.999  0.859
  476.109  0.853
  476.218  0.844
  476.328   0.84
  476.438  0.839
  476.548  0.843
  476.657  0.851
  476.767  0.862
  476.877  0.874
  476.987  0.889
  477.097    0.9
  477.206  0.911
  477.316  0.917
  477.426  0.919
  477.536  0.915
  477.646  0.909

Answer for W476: 0.862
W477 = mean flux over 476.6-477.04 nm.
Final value 0.869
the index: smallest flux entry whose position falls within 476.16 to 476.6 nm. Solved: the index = 0.839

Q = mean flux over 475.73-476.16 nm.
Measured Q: 0.858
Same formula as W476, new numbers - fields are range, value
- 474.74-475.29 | 0.903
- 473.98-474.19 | 0.865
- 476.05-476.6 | 0.853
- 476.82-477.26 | 0.911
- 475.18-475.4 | 0.835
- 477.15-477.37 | 0.917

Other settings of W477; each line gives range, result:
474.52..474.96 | 0.901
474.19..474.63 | 0.894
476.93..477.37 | 0.905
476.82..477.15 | 0.886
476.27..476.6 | 0.838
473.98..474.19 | 0.855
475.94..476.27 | 0.854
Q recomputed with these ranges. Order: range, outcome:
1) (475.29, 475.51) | 0.829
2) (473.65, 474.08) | 0.839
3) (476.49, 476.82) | 0.852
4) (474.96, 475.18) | 0.859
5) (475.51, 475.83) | 0.848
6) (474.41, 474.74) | 0.906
